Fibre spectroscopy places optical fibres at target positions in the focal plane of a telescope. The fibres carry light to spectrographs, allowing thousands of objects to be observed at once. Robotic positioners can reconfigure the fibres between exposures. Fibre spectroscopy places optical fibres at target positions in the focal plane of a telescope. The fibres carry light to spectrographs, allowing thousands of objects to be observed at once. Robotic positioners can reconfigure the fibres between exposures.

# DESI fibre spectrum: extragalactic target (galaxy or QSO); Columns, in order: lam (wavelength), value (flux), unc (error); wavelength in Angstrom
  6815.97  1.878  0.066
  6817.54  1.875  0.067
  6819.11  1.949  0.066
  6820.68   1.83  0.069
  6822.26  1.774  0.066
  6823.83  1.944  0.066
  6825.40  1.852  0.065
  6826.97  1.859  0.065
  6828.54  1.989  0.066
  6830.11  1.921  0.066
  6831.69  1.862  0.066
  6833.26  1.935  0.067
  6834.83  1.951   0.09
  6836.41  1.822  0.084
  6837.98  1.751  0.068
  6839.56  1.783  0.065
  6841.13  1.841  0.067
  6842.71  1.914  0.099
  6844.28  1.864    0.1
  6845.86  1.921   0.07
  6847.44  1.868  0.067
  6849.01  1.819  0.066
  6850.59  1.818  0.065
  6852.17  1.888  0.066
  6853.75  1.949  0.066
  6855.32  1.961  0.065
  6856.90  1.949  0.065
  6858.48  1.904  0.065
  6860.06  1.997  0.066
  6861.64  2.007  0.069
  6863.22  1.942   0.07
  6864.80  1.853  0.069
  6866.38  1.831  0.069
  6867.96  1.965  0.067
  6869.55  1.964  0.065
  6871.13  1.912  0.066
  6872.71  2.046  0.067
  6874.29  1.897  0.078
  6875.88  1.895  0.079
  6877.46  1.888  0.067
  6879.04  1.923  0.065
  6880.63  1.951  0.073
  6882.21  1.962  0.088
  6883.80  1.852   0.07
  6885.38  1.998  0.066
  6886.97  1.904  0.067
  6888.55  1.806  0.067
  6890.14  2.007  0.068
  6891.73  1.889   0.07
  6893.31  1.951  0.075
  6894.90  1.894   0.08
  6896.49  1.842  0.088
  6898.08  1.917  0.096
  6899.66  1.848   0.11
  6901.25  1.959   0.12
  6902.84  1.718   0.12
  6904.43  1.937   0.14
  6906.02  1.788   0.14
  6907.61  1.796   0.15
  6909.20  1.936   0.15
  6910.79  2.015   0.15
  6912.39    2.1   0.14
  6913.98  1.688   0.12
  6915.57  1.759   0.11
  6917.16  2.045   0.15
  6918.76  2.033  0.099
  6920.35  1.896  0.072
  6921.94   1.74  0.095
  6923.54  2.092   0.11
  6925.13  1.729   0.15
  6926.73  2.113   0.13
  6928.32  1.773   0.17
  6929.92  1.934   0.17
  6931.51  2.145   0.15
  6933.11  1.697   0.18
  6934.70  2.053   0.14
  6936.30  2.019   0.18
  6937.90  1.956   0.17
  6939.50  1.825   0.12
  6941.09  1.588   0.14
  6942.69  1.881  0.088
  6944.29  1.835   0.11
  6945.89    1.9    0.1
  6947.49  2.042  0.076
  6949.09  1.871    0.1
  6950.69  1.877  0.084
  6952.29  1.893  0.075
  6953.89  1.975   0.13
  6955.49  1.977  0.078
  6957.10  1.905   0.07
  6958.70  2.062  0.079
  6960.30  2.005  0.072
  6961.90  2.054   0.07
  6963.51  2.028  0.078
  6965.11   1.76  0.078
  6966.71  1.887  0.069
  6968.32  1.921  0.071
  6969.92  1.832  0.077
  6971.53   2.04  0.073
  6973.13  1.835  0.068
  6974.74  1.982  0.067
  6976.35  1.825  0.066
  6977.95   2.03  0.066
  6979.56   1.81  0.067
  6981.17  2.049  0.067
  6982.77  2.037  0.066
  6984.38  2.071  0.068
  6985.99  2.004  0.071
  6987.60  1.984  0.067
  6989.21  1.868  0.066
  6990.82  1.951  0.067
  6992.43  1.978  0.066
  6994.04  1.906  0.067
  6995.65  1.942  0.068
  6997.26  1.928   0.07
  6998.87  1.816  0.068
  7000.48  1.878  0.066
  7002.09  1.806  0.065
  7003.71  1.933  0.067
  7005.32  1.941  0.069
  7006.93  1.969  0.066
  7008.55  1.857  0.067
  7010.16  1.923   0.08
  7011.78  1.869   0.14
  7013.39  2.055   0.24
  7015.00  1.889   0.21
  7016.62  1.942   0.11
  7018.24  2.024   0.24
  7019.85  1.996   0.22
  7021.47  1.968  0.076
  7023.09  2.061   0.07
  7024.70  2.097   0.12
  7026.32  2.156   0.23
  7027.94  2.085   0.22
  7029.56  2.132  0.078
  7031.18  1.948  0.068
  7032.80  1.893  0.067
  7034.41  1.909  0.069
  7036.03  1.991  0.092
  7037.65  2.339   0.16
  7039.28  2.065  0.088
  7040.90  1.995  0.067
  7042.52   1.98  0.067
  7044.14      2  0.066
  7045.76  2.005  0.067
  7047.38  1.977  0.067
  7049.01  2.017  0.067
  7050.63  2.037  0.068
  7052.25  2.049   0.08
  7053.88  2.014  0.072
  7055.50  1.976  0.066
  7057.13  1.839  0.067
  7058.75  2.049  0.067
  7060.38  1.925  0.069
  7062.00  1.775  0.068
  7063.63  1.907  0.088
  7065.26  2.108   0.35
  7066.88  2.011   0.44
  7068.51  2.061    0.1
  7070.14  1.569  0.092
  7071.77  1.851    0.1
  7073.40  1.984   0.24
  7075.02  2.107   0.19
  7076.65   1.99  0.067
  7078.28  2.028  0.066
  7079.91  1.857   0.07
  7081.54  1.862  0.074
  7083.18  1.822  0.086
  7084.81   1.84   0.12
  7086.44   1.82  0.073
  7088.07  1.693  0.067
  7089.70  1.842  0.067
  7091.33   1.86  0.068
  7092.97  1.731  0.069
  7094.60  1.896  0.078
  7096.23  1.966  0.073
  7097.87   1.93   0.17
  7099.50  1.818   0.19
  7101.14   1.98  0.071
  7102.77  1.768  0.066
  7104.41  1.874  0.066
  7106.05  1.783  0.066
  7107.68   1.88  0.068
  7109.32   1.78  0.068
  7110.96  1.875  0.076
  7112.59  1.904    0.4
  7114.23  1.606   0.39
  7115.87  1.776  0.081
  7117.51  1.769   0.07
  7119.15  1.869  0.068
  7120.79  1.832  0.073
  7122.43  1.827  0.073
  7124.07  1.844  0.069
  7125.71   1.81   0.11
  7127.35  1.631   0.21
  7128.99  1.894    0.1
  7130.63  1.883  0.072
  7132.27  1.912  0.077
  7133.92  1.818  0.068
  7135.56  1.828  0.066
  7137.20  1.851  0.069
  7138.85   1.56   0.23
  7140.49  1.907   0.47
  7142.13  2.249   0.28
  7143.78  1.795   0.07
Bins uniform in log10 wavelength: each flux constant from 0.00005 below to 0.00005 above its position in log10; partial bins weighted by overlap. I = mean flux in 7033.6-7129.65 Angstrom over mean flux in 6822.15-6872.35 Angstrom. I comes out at 1.00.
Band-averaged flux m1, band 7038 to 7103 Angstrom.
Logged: 1.93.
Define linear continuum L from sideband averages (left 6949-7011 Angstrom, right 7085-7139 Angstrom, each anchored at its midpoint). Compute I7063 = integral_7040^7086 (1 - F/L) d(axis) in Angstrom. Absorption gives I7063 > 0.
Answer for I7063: -2.1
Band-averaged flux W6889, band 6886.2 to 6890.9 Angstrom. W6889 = 1.91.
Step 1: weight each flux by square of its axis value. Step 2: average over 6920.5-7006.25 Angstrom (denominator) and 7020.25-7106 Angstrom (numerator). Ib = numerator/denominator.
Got 1.04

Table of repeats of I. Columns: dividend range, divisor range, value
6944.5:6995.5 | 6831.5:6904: 1.02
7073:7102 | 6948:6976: 0.98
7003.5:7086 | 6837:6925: 1.04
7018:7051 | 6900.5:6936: 1.07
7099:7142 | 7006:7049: 0.91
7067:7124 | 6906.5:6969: 0.97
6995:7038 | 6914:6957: 1.04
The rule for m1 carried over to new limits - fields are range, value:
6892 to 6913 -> 1.9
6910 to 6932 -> 1.93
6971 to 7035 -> 1.96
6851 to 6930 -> 1.91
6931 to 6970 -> 1.92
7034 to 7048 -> 2.03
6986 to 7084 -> 1.97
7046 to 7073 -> 1.95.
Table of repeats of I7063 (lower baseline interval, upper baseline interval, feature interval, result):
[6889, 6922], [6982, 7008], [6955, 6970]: -0.20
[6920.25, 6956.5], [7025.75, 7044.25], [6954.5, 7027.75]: 0.94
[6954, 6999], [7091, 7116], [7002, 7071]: -3.08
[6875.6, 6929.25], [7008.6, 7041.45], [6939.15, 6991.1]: 0.82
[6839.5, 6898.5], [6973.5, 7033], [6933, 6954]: 0.54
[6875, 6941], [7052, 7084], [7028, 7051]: -1.09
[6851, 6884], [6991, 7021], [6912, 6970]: 0.37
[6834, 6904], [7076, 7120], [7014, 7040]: -2.36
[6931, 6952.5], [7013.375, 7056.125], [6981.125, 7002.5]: 0.22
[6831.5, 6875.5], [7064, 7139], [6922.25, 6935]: -0.29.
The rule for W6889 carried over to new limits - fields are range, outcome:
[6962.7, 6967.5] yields 1.89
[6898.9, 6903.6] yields 1.84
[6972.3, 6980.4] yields 1.9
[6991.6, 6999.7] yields 1.92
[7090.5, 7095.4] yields 1.83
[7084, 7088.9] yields 1.79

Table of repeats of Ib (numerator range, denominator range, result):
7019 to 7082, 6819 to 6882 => 1.11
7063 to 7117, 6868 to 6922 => 1.04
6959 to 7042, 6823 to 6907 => 1.08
